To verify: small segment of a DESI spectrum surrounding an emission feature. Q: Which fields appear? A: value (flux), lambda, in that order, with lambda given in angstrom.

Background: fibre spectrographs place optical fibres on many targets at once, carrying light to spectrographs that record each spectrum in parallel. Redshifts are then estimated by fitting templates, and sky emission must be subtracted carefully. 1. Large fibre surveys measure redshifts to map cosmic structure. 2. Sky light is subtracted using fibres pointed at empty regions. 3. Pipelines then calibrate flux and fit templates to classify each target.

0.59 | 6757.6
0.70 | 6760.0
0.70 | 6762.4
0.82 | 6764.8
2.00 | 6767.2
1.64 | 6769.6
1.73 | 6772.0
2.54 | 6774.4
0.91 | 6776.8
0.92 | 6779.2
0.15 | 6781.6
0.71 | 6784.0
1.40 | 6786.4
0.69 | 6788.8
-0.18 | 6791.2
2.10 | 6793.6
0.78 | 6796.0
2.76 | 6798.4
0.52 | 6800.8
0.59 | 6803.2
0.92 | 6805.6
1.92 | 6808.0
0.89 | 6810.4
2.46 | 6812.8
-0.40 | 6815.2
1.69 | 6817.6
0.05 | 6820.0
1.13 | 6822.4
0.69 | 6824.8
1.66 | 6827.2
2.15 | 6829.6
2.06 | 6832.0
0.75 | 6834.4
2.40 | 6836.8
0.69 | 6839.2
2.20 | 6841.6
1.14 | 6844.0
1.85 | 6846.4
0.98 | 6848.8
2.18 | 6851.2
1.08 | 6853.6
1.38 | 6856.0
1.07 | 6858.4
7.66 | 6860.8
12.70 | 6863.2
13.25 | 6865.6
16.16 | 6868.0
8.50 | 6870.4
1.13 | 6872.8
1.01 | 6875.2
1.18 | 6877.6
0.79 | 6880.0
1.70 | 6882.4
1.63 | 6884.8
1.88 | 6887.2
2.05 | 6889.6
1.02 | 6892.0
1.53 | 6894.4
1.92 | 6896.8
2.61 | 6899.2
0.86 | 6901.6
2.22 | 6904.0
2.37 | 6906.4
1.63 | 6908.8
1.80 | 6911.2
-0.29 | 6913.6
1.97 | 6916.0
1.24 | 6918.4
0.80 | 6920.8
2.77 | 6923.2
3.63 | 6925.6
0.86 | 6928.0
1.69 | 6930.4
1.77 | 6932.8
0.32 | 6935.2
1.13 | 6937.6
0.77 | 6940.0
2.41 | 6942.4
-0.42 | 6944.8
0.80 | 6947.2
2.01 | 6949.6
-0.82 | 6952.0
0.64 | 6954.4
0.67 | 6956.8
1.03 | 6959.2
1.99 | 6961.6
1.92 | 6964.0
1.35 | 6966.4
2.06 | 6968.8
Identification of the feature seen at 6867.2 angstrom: [O II] 3727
